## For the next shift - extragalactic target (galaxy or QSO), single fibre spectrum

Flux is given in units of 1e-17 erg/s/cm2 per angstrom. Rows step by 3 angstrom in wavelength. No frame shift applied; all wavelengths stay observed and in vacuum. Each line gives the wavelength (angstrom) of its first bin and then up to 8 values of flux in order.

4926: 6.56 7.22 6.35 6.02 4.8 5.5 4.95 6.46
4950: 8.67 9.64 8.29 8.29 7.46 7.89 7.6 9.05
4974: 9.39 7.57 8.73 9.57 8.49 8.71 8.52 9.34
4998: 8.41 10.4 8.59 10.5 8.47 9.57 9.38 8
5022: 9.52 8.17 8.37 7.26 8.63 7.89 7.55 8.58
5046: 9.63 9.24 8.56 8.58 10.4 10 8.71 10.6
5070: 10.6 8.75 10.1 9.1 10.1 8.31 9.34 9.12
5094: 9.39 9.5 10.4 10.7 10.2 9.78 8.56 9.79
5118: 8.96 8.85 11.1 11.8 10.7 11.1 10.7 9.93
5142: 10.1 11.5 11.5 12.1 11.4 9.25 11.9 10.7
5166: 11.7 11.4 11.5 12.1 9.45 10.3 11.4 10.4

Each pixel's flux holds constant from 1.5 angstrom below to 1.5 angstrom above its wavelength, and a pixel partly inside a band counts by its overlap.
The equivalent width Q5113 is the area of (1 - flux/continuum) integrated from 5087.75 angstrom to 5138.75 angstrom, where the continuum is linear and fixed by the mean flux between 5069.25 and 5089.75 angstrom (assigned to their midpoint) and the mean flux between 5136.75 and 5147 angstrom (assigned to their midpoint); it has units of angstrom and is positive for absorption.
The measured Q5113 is 0.2 angstrom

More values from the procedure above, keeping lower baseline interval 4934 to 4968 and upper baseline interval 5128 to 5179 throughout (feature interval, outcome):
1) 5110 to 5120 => 1.1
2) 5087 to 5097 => 0.5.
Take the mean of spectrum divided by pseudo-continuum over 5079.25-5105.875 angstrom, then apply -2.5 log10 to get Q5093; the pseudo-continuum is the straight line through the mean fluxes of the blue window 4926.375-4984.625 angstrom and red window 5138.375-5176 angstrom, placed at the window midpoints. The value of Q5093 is 0.04 mag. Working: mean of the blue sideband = 7.53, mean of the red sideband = 11.2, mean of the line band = 9.61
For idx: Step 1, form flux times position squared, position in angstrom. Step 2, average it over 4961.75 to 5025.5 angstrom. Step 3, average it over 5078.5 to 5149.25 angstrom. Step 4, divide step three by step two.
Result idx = 1.19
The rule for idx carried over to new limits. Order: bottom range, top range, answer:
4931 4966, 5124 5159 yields 1.68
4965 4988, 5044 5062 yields 1.12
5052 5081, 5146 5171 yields 1.22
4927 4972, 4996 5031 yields 1.28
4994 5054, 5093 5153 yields 1.22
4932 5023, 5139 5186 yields 1.44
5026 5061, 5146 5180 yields 1.35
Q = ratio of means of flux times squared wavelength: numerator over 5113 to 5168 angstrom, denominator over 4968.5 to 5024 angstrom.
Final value 1.3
